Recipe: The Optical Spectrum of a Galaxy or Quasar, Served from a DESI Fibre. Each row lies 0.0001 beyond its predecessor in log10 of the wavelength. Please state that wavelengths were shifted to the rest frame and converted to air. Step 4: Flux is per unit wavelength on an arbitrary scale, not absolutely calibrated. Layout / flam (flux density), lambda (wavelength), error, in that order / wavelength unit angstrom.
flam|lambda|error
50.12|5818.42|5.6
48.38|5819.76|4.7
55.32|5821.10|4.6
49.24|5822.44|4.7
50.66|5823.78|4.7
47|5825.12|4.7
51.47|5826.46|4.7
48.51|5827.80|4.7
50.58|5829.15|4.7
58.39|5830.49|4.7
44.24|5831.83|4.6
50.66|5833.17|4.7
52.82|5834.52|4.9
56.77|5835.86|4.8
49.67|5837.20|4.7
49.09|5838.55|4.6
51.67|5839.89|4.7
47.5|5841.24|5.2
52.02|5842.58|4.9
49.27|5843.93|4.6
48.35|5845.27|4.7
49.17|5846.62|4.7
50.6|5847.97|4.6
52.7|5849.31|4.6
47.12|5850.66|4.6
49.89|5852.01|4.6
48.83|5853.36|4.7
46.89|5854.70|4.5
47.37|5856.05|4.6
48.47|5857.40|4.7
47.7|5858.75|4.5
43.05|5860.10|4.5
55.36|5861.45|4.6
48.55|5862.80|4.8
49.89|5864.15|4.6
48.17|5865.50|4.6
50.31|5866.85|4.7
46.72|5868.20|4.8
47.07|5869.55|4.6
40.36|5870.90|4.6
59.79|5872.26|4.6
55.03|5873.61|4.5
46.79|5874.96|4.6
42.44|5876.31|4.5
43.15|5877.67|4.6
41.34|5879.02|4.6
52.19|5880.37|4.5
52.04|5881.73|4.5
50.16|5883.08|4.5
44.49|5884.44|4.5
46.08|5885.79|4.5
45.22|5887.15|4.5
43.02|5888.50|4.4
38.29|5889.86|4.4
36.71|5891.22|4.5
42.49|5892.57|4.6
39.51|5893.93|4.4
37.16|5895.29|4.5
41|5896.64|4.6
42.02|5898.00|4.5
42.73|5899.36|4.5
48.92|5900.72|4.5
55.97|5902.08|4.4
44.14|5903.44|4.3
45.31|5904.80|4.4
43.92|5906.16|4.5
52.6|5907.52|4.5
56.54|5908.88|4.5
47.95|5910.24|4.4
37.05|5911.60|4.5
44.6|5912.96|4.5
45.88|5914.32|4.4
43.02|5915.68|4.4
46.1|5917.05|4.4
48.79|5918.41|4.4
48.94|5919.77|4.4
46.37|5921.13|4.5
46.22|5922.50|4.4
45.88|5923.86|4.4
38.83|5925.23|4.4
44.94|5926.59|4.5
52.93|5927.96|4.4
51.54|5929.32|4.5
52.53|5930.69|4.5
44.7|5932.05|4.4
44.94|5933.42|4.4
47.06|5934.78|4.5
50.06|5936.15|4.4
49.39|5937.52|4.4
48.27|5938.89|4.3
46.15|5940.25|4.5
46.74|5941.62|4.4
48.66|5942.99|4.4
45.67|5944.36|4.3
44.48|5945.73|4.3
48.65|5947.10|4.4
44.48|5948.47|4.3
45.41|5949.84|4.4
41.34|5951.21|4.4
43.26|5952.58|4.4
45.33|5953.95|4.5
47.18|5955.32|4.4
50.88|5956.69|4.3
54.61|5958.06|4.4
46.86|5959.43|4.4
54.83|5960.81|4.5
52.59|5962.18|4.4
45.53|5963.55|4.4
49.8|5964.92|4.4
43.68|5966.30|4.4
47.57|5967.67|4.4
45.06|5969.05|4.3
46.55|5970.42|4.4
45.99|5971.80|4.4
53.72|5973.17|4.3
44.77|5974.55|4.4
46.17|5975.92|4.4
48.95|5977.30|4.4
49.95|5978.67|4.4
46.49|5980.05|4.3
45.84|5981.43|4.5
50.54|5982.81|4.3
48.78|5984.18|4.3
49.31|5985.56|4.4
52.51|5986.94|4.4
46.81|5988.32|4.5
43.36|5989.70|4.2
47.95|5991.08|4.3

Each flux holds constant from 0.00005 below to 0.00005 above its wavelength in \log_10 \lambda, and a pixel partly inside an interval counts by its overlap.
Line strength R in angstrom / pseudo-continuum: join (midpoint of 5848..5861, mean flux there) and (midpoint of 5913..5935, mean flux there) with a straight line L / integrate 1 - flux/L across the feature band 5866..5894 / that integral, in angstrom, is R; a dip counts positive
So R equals 0.99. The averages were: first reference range 48.3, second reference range 46.7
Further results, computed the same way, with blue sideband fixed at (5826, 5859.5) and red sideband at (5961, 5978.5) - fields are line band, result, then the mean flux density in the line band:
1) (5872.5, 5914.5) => 3.12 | 45.5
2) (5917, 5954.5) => 1.31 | 46.7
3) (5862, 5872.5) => 0.23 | 48.5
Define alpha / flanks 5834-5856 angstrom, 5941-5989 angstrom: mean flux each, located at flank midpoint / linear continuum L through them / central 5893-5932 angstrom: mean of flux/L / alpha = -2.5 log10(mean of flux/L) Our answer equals 0.06 mag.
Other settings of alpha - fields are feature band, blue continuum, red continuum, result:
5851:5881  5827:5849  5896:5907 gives 0.01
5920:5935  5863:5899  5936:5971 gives -0.01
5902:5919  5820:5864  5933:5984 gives 0.04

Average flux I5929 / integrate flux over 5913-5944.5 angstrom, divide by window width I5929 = 47.1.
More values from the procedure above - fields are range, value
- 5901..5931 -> 47.2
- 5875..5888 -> 46.3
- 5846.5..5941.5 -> 46.8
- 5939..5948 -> 46.8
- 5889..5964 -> 46.3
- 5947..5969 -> 47.5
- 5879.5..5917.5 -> 45.2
